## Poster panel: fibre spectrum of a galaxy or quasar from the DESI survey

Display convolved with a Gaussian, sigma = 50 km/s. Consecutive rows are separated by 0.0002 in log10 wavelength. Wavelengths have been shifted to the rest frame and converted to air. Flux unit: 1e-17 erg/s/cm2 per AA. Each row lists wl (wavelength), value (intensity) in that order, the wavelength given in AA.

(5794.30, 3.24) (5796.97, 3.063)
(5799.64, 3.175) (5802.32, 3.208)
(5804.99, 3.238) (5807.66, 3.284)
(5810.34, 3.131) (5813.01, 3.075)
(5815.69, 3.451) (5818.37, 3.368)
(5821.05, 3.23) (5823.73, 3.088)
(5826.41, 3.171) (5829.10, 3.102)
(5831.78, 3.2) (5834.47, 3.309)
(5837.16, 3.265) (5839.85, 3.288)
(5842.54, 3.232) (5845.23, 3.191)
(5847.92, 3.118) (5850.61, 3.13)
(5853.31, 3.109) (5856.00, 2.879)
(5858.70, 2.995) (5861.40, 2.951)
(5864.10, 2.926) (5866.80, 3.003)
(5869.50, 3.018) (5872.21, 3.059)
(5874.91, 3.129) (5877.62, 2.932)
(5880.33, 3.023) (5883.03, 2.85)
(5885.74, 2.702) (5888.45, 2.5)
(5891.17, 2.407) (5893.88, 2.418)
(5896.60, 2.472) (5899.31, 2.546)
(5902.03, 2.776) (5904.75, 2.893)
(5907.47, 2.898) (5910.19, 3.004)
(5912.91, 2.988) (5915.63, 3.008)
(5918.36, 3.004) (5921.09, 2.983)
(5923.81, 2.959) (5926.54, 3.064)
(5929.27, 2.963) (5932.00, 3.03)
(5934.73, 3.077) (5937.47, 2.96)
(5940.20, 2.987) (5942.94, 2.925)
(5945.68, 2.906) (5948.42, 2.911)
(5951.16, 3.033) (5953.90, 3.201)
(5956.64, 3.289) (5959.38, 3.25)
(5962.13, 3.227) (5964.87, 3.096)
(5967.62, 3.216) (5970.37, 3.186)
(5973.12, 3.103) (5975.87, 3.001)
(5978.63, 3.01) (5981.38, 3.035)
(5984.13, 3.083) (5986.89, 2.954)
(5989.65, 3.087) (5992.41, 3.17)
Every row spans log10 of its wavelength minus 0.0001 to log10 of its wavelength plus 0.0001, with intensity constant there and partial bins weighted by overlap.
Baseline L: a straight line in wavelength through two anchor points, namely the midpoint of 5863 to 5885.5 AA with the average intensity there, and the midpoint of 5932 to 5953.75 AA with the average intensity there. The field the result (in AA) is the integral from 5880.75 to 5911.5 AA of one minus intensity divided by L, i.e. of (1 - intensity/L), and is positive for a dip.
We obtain 3.0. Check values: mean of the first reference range 2.98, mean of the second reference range 2.99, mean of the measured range 2.69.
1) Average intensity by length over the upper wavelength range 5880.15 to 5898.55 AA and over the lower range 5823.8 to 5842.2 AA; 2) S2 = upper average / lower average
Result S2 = 0.81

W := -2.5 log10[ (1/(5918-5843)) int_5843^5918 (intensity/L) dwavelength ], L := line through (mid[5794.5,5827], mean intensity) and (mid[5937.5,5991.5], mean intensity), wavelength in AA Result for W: 0.09 mag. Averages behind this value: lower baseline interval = 3.21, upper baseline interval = 3.08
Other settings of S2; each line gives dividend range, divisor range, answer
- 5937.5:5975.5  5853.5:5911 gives 1.09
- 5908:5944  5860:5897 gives 1.06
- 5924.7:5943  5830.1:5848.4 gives 0.93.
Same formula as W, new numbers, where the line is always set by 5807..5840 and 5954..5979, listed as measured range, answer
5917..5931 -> 0.065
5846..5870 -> 0.066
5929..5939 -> 0.057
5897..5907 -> 0.170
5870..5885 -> 0.075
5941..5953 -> 0.076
